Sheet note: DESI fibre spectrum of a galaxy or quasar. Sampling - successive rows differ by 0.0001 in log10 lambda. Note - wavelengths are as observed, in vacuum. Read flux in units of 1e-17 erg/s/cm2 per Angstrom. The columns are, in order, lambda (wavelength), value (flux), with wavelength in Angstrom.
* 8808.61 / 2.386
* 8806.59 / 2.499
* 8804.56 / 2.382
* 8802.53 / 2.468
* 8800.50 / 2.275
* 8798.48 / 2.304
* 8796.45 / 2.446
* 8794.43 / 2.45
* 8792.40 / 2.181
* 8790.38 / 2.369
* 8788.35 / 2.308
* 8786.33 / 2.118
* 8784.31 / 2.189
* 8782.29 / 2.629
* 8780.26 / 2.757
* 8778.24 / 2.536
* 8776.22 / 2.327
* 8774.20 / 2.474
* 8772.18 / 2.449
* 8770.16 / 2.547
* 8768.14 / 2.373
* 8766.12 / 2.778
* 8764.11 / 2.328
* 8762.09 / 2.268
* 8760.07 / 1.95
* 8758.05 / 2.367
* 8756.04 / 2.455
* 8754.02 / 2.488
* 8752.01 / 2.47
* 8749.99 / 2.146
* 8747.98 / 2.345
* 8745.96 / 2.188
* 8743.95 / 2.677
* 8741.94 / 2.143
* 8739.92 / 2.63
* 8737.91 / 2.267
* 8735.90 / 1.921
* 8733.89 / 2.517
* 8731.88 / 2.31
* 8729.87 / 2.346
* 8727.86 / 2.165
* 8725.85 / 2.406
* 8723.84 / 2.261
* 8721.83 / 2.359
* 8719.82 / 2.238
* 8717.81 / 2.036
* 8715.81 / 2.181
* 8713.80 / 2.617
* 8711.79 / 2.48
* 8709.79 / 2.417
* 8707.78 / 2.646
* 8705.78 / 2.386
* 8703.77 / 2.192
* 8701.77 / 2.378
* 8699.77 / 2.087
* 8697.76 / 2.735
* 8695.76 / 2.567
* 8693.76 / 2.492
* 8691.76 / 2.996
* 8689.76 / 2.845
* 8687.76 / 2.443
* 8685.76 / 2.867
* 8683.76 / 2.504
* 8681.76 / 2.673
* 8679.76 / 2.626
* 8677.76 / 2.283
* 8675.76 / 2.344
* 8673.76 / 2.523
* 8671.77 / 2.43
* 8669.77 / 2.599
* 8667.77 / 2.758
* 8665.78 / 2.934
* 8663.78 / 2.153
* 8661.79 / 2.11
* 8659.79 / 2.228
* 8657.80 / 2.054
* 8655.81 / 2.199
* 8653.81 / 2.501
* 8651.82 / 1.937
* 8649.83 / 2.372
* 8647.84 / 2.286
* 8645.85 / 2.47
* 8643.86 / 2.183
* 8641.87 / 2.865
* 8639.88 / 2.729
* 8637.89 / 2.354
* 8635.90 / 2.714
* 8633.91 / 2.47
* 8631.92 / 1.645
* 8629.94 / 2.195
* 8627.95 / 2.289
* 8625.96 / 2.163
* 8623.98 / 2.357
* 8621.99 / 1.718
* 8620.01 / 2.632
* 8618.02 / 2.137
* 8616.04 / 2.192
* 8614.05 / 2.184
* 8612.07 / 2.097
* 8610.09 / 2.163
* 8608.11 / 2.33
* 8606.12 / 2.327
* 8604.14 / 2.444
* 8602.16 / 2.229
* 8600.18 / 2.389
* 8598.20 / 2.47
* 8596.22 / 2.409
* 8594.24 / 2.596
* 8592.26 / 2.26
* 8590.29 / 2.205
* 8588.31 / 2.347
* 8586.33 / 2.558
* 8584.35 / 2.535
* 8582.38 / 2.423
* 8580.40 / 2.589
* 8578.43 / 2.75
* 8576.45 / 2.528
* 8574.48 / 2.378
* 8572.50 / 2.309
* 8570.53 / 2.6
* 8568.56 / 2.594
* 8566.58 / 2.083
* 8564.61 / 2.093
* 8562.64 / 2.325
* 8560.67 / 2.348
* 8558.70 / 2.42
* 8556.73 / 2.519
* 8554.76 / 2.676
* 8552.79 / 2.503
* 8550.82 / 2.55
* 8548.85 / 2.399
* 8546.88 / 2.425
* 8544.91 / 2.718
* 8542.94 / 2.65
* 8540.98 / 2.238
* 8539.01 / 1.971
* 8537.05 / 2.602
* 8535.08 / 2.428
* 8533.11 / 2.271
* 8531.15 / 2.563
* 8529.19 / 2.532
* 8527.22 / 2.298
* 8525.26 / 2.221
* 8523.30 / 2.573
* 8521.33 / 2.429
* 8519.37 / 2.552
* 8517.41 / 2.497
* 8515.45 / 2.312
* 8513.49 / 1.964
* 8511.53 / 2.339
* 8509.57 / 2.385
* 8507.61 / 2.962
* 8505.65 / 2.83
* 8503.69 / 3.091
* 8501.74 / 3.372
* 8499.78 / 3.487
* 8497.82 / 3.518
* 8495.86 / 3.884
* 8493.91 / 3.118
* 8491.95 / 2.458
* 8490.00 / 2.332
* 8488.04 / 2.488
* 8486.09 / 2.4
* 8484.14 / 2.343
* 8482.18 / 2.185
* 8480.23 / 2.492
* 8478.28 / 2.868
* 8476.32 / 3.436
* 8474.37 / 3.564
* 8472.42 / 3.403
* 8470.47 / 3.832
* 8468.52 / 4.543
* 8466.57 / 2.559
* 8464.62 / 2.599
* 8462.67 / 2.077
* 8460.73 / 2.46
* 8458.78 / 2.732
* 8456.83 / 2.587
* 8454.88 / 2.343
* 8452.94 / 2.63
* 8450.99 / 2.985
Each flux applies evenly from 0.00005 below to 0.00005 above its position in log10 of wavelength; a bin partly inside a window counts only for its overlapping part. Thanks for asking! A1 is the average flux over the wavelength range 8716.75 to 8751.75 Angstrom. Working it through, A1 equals 2.3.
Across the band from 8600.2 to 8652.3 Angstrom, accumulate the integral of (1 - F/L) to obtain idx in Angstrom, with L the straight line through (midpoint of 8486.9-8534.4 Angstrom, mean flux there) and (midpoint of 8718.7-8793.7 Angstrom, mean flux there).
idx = 4.9 Angstrom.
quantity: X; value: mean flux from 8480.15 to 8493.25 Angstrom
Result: 2.4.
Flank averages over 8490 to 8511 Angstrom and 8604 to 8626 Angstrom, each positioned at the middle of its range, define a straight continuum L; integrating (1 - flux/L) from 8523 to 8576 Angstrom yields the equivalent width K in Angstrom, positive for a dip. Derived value 5.5 Angstrom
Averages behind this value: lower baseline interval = 3.06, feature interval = 2.42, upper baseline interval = 2.22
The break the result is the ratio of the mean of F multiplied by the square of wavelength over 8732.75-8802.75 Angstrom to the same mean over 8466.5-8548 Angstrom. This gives 0.9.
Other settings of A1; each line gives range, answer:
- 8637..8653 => 2.4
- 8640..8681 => 2.4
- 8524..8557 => 2.44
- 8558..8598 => 2.42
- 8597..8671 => 2.32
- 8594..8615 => 2.32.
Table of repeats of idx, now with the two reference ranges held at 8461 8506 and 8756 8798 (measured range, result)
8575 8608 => 3.97 Angstrom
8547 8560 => 1.58 Angstrom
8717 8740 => 1.98 Angstrom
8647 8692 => 2.65 Angstrom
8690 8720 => 1.12 Angstrom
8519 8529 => 1.69 Angstrom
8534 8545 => 1.78 Angstrom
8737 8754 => 0.63 Angstrom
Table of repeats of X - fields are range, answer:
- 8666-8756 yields 2.44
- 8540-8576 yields 2.44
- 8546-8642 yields 2.37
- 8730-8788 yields 2.38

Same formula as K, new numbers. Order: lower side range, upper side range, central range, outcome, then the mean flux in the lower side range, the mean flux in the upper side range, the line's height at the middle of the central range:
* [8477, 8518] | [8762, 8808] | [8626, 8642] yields 1.3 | 2.74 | 2.41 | 2.58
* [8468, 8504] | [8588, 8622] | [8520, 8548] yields 3.4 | 3.08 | 2.3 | 2.76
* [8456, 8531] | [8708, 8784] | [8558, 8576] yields 2.1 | 2.78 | 2.38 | 2.66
